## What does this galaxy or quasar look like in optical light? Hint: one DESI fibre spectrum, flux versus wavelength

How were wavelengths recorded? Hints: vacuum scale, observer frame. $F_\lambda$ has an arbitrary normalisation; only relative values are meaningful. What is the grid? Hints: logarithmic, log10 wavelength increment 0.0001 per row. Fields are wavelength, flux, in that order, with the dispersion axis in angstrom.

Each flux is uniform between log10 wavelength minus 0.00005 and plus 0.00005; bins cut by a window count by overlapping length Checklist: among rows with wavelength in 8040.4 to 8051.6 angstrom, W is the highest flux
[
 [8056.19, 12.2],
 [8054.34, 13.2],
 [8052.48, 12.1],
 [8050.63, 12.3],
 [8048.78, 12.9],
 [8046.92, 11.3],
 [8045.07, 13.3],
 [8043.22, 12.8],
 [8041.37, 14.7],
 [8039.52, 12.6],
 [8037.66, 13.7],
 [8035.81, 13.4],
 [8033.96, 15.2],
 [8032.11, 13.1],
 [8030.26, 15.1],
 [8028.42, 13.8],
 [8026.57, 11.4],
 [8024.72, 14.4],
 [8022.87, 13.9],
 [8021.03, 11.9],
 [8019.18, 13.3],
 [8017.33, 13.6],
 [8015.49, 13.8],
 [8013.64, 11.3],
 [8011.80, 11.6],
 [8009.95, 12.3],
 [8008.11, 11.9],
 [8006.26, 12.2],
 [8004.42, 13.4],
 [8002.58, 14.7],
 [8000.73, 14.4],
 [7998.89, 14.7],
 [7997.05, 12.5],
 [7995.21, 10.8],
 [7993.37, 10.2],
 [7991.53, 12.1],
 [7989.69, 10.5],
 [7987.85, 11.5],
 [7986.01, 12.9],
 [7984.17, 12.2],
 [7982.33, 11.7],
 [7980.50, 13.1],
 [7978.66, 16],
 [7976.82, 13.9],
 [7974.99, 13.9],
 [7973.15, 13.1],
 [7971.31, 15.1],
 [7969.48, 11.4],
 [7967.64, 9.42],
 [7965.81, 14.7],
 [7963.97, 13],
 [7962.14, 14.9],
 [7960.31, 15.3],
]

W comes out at 14.7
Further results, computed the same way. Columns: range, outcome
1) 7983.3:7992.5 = 12.9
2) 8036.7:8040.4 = 13.7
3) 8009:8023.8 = 13.9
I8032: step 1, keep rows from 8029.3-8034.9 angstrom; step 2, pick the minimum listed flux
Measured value 13.1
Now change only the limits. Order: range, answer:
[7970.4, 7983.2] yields 11.7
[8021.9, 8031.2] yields 11.4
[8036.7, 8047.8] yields 11.3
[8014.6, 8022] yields 11.9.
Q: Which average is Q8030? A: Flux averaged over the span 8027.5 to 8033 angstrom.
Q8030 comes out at 14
